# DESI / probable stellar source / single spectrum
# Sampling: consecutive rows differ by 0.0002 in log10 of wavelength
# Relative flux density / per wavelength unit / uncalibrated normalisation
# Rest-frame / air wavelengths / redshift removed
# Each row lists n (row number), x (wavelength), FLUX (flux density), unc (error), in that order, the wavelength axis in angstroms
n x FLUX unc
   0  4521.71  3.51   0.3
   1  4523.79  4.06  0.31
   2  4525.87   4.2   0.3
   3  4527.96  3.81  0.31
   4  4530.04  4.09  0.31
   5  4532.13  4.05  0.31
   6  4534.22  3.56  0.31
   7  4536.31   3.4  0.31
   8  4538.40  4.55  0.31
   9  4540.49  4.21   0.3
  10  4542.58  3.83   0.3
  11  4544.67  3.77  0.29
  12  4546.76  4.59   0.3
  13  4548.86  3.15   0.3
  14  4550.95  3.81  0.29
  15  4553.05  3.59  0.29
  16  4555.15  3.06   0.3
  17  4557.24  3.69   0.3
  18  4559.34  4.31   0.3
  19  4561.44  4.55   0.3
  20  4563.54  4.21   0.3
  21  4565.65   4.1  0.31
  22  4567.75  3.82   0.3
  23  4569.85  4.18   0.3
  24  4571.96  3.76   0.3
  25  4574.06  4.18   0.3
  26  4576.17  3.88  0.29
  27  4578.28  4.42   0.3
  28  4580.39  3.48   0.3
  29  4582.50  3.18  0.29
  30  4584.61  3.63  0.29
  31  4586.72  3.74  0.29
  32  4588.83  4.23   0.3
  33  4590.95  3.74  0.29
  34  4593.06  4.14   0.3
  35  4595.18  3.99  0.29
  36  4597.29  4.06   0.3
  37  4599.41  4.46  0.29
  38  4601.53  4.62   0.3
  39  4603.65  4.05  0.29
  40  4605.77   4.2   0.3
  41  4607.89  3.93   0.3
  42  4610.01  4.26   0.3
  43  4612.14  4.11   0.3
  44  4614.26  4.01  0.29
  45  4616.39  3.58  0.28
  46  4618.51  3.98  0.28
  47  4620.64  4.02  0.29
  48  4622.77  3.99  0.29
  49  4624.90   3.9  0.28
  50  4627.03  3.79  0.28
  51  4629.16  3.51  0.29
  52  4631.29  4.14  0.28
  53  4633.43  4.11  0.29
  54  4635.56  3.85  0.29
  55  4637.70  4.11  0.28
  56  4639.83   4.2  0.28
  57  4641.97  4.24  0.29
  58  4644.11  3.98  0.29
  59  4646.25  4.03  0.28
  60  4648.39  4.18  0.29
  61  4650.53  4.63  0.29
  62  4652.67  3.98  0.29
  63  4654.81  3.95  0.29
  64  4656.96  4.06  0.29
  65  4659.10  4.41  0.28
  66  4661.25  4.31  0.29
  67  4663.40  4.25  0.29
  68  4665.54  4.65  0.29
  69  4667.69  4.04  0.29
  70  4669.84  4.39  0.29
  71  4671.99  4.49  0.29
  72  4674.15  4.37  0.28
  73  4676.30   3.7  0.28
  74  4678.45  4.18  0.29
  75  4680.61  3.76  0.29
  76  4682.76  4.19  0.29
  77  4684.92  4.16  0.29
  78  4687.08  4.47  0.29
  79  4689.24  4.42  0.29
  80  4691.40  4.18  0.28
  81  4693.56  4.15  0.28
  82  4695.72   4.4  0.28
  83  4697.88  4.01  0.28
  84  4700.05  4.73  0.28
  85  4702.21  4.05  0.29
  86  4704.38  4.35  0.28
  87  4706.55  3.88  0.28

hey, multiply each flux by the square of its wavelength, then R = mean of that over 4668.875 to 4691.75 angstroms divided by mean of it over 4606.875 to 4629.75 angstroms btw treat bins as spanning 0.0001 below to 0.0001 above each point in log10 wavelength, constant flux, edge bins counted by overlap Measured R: 1.1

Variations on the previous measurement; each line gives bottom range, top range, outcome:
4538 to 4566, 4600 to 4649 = 1.06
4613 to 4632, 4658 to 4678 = 1.13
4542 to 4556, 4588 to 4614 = 1.15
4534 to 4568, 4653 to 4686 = 1.13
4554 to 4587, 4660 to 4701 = 1.15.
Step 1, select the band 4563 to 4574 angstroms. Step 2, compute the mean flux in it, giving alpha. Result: 4.02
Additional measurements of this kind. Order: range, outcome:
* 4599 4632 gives 4.02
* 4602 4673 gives 4.11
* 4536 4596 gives 3.91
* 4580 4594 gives 3.74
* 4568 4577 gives 3.99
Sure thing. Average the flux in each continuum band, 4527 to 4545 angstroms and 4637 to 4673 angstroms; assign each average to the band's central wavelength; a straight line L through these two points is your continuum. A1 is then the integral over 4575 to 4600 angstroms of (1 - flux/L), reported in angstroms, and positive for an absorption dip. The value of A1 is 0.95 angstroms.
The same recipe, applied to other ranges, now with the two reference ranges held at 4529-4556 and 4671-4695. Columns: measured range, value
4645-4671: -0.7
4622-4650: 0.4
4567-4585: 0.3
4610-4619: 0.1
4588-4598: -0.2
